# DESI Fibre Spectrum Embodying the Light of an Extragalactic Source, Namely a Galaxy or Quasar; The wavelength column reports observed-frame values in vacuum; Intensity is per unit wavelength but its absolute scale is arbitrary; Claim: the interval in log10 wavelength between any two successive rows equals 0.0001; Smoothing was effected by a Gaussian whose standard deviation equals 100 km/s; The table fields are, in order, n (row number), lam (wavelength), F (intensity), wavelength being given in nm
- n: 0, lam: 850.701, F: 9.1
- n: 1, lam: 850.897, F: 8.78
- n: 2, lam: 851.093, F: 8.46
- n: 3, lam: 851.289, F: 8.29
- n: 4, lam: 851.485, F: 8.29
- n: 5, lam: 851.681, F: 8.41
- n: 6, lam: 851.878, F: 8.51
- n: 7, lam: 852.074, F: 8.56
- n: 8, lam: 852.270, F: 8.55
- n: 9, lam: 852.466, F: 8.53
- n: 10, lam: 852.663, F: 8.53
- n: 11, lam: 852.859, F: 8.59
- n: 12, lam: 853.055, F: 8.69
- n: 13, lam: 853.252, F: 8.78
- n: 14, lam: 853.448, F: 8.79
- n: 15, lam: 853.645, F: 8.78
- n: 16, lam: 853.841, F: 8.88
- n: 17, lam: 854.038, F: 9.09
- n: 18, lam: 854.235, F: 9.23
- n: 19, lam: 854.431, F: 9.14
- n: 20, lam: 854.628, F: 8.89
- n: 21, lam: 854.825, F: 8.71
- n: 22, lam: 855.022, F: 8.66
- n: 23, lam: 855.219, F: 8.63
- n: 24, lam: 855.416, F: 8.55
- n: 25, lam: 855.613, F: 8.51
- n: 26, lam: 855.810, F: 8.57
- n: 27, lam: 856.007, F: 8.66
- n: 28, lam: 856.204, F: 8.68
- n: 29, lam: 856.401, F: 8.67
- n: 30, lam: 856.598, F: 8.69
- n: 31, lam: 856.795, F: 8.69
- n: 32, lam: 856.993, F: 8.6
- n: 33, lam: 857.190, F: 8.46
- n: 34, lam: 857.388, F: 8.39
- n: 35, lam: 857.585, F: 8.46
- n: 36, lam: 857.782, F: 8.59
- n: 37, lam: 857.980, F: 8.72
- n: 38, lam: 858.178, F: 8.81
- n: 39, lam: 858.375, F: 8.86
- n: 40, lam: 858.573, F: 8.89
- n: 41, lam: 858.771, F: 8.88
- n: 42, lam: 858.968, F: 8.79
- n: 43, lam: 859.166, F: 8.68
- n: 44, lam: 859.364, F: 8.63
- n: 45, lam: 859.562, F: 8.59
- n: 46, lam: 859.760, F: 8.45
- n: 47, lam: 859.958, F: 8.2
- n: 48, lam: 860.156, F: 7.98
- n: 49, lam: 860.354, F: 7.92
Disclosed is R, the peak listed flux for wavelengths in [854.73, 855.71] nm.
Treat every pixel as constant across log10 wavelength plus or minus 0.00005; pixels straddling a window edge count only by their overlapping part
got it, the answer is 8.71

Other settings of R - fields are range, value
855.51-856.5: 8.68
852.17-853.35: 8.78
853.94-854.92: 9.23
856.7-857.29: 8.69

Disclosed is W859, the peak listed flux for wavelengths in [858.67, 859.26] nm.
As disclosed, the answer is 8.88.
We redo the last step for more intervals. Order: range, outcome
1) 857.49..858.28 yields 8.81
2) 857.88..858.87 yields 8.89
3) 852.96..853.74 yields 8.79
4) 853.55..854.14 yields 9.09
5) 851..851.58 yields 8.46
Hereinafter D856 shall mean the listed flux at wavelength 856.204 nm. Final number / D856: 8.68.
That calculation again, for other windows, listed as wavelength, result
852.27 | 8.55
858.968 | 8.79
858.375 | 8.86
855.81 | 8.57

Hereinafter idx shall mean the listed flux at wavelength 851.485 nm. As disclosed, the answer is 8.29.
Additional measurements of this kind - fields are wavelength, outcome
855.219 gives 8.63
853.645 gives 8.78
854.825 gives 8.71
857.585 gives 8.46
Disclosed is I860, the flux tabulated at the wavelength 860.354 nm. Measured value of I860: 7.92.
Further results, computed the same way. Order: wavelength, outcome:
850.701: 9.1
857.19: 8.46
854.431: 9.14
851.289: 8.29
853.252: 8.78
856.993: 8.6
